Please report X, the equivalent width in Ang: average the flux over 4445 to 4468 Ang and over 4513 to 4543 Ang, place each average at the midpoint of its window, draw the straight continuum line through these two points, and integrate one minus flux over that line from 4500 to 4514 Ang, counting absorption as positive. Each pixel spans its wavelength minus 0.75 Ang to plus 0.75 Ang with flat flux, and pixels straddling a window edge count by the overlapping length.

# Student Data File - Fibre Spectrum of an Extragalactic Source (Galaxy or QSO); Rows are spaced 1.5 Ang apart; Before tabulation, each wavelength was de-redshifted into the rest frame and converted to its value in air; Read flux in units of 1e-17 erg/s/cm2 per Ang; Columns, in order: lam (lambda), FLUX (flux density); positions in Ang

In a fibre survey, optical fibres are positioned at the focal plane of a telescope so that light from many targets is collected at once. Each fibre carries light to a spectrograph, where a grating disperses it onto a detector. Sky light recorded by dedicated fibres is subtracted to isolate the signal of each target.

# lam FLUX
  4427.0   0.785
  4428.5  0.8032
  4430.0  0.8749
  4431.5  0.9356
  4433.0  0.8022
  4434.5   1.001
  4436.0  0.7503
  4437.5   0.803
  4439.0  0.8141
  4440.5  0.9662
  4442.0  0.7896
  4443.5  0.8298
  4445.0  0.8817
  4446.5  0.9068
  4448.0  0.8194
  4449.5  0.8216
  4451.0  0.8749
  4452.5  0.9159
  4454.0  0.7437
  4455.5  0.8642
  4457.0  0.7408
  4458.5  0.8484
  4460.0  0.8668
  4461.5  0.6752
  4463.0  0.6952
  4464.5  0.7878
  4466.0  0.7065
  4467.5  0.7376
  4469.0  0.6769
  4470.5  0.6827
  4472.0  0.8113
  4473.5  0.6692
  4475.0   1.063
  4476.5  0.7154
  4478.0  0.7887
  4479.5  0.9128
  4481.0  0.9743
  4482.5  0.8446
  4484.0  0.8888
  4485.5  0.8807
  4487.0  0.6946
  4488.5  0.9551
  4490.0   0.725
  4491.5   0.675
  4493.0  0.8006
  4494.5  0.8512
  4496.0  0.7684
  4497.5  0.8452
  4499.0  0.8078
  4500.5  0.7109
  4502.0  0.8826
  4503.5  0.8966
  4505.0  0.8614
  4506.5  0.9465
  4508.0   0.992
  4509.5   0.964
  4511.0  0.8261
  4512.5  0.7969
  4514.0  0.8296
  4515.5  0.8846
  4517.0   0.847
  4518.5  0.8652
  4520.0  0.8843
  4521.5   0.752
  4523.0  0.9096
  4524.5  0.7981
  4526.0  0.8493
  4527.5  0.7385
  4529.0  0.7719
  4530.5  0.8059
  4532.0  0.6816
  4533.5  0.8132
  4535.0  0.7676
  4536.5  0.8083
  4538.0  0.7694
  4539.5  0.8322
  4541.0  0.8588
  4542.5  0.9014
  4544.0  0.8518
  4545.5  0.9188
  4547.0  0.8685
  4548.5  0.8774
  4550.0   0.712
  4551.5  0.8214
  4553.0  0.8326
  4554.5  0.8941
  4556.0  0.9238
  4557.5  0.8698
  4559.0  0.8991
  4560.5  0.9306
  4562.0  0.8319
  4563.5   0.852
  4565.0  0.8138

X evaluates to -1.1 Ang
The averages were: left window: 0.804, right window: 0.818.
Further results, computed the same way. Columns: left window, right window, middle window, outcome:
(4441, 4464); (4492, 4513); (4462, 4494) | 1.6 Ang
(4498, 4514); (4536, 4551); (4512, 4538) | 1.3 Ang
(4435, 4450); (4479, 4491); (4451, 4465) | 0.8 Ang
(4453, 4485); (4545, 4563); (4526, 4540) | 1.1 Ang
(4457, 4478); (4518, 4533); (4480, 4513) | -2.6 Ang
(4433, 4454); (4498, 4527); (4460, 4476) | 1.9 Ang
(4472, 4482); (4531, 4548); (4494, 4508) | -0.1 Ang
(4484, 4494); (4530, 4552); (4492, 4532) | -1.5 Ang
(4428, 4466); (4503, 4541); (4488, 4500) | 0.5 Ang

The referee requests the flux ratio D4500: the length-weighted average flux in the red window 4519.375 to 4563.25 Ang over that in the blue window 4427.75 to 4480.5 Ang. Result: 1.0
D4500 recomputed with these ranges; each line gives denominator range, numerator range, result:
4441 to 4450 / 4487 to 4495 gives 0.93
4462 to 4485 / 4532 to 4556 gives 1.05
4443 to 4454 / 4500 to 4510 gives 1.05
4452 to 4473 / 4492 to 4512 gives 1.12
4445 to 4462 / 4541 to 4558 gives 1.04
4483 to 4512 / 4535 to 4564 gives 1.02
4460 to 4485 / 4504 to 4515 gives 1.12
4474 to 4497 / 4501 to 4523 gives 1.05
